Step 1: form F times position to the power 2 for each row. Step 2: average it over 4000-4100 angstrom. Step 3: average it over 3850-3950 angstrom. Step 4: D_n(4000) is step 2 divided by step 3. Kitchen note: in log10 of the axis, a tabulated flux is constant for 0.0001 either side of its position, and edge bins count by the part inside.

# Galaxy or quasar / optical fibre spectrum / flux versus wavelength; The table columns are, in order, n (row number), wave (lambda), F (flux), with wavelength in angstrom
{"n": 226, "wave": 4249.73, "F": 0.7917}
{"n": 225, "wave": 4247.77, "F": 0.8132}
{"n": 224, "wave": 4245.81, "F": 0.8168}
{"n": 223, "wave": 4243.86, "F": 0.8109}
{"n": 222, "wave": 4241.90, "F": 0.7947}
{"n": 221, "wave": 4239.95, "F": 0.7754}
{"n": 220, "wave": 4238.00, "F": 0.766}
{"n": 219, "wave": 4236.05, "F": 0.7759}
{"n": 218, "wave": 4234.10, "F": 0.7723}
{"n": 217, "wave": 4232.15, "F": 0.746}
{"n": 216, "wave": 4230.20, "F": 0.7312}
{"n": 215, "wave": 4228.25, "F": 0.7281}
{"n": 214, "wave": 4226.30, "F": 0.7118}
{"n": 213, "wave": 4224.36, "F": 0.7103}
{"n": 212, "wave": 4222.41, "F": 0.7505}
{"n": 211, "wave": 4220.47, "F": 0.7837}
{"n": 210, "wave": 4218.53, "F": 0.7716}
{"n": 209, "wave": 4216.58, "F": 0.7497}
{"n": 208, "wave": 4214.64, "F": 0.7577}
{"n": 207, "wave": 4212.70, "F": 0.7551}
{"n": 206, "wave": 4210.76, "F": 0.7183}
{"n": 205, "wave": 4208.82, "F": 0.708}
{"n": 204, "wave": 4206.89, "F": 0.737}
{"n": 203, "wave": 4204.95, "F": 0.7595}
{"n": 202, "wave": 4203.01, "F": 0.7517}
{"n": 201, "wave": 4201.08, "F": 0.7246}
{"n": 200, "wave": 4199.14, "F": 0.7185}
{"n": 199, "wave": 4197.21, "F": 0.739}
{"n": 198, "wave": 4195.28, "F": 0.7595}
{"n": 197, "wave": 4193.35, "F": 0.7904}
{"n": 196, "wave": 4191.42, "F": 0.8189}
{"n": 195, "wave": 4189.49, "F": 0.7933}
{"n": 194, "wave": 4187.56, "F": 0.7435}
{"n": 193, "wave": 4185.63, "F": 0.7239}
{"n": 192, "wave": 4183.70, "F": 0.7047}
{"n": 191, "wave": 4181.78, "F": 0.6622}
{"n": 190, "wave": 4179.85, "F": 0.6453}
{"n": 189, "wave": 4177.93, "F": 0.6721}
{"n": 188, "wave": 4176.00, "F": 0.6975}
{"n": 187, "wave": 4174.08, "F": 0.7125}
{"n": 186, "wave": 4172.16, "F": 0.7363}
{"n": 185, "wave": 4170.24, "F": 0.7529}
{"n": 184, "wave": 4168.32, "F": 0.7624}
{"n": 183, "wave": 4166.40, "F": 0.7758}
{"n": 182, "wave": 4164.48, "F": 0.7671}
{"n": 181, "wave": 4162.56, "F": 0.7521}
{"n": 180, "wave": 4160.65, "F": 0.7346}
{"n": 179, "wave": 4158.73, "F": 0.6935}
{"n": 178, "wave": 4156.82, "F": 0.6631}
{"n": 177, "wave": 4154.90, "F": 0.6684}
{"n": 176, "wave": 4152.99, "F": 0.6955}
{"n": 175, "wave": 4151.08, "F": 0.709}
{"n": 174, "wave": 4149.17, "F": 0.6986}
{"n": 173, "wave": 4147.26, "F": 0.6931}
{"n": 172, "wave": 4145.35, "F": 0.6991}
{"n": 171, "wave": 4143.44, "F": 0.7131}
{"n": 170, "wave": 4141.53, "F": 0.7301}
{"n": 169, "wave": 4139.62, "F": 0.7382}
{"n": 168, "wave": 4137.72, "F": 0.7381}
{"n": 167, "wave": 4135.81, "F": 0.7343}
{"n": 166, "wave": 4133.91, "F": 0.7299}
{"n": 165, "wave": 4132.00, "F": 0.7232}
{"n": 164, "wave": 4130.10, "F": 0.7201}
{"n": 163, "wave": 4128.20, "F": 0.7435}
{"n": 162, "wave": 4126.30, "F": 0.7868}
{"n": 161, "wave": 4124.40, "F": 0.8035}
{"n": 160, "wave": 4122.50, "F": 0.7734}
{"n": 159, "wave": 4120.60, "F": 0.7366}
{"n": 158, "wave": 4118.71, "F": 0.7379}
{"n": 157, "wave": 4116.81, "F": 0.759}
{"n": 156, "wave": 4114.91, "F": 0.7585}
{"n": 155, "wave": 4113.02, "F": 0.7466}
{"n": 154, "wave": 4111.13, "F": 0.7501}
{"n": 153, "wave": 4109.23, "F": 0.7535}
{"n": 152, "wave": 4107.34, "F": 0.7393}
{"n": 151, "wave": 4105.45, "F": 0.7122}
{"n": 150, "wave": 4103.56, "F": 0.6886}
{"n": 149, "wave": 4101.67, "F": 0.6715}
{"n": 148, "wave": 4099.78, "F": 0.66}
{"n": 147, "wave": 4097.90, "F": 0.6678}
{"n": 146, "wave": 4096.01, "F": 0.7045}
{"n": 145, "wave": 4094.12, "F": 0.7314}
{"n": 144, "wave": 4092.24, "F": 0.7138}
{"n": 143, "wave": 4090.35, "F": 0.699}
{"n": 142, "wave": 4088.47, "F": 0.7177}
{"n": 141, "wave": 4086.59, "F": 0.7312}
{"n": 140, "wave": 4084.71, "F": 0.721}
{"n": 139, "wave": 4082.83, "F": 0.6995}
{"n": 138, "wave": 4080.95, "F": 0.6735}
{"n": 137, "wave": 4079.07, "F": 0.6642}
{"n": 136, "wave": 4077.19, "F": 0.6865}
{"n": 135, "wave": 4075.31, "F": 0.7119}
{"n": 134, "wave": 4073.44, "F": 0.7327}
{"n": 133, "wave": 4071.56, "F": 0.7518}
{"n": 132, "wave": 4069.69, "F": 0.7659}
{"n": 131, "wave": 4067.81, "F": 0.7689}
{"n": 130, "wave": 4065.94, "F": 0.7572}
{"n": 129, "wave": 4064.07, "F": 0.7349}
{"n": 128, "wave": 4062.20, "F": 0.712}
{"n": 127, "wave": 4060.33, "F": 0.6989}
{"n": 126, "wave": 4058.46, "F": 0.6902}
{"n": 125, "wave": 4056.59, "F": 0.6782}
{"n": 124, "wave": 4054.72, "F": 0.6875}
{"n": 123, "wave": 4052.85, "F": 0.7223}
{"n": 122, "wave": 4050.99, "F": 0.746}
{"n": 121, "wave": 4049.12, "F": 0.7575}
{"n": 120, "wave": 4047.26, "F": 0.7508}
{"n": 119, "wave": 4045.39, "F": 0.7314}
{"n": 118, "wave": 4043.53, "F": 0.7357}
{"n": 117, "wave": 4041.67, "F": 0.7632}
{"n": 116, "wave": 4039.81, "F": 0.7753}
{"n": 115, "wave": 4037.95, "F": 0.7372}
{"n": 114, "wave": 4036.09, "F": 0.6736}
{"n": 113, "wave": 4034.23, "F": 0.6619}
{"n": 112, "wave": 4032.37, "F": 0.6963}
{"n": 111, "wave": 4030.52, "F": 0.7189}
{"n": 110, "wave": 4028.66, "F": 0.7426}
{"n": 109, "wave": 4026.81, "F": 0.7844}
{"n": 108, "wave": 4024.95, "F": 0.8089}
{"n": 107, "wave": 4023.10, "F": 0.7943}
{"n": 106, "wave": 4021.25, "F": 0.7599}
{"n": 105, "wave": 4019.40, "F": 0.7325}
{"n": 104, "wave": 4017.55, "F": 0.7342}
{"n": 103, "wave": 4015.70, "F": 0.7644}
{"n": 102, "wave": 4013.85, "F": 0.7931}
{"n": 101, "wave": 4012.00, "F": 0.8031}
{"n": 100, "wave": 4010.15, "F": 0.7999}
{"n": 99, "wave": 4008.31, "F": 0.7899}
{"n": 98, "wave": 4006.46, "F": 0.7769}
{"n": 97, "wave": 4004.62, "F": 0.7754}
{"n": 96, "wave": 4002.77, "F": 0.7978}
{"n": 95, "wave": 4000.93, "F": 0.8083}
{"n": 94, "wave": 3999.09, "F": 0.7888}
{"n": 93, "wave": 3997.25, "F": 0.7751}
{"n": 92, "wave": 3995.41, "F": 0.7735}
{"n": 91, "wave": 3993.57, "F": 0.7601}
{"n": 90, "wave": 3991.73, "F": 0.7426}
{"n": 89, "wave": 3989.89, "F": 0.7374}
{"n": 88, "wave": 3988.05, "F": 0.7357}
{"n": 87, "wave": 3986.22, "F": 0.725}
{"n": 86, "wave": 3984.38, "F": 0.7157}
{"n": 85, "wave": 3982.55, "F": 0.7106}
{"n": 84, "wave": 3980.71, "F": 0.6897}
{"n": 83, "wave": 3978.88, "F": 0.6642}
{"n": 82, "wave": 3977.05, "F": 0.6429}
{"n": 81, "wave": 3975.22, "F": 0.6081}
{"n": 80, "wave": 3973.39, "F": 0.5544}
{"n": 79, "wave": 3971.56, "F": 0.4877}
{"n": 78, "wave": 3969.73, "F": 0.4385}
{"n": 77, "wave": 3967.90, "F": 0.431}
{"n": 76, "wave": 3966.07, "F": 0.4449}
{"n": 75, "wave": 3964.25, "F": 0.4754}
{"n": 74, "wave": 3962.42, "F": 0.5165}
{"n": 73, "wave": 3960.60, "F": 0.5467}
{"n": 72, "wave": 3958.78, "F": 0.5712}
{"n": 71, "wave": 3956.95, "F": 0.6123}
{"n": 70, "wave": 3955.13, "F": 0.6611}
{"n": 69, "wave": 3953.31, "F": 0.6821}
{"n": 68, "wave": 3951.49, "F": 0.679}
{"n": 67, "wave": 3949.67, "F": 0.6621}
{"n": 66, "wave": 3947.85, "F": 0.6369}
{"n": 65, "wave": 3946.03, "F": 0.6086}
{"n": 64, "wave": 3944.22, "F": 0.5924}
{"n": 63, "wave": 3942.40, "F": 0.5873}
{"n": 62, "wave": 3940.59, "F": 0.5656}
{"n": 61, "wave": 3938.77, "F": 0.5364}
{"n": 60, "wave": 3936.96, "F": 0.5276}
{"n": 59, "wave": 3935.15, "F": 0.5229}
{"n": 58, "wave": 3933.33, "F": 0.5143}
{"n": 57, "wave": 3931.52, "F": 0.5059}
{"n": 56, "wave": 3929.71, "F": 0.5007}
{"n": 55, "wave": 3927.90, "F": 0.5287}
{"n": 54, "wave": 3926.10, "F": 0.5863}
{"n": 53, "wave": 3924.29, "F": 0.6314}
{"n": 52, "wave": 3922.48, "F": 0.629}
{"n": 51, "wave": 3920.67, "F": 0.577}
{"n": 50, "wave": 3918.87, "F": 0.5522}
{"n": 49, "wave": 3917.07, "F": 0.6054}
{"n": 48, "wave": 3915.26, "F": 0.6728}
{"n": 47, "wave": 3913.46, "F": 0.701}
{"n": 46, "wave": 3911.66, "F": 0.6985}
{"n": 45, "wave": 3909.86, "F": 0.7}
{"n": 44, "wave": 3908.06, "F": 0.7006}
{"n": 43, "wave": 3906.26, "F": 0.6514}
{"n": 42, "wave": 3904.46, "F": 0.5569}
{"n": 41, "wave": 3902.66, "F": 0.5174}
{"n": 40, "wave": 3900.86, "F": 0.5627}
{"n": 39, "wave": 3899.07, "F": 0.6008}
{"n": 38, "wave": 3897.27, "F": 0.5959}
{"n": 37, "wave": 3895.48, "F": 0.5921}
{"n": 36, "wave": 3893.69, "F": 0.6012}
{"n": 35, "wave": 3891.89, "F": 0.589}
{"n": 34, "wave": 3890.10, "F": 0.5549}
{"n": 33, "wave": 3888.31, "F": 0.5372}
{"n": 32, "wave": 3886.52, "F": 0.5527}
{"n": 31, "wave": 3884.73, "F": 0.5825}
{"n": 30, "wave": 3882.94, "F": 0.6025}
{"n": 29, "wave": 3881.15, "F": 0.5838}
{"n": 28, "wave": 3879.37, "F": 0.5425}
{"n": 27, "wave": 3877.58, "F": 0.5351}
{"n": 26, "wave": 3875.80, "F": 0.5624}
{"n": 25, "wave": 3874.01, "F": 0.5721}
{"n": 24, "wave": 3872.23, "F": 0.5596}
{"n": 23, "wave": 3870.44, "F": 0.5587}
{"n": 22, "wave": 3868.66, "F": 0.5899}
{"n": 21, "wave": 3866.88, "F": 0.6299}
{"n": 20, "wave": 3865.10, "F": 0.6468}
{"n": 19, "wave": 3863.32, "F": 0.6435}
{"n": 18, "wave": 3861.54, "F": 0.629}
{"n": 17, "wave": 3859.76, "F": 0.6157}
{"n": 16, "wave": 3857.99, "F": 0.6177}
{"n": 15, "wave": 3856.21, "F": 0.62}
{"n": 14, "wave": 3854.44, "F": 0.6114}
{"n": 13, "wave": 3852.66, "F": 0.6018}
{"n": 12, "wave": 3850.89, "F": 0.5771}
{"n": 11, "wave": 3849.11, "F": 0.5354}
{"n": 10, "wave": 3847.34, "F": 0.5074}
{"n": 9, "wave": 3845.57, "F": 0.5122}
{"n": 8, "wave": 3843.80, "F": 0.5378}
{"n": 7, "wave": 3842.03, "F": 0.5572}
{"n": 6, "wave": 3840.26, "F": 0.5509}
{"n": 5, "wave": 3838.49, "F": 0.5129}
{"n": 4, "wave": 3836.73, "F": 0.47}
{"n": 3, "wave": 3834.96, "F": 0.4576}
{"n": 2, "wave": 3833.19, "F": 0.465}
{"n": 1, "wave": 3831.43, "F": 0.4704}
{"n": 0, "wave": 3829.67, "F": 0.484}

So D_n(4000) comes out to 1.3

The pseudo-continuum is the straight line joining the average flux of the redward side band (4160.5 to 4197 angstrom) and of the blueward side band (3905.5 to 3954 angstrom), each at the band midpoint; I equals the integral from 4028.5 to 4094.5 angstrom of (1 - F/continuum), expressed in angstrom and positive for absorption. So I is -4.4 angstrom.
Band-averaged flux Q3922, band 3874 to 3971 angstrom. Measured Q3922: 0.579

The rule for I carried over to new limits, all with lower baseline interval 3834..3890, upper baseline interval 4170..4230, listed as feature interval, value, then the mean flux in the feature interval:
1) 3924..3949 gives 1.9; 0.56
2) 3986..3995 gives -1.6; 0.743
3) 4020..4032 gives -2.1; 0.764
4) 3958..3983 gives 2.8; 0.553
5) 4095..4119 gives -1.0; 0.719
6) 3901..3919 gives -1.4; 0.636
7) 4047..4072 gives -2.4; 0.729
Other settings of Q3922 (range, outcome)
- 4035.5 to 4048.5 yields 0.74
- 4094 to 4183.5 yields 0.722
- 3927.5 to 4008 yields 0.63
